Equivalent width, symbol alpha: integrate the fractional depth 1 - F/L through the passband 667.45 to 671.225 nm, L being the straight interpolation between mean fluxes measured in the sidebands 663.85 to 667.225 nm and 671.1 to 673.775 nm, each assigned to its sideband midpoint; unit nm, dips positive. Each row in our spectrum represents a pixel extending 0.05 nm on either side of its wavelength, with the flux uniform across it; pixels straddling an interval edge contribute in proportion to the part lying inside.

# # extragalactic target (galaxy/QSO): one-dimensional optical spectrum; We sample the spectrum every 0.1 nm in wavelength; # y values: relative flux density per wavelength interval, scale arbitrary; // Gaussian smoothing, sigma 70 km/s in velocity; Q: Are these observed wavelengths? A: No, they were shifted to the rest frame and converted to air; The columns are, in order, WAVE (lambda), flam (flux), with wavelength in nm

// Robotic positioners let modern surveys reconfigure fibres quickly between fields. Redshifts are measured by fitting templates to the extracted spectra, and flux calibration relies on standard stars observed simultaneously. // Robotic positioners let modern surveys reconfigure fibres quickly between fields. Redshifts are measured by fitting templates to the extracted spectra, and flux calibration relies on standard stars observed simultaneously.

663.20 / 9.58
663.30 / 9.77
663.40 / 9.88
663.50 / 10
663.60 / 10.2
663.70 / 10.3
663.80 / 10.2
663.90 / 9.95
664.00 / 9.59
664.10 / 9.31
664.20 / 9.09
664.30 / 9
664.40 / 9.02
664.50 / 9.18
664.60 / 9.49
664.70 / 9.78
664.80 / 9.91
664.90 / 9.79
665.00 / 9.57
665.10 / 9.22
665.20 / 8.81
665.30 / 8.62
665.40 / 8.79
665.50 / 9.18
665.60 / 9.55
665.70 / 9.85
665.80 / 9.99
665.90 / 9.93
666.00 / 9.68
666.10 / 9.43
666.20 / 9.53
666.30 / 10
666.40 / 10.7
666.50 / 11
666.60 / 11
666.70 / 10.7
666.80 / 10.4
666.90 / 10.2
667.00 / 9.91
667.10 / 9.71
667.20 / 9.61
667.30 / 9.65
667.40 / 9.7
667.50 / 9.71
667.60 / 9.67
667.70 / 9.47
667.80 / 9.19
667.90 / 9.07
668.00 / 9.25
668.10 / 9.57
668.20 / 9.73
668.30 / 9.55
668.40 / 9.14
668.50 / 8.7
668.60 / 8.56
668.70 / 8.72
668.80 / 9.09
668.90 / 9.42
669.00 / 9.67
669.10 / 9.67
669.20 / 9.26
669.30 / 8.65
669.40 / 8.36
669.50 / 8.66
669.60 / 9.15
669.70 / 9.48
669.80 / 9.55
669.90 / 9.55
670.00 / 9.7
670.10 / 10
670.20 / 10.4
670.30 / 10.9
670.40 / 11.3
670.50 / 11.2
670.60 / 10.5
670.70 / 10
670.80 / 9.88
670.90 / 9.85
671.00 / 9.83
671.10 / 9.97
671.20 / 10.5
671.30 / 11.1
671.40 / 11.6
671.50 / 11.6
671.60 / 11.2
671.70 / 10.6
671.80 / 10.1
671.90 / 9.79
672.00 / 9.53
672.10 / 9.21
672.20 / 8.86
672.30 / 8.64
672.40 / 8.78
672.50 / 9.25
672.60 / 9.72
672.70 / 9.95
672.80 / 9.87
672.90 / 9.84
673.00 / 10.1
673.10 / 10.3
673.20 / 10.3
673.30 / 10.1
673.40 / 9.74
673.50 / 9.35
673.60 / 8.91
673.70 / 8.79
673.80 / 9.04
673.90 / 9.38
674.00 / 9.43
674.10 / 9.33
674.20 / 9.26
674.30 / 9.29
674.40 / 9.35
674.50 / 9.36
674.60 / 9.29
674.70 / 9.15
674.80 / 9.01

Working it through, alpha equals 0.08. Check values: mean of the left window 9.69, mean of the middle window 9.6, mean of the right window 9.91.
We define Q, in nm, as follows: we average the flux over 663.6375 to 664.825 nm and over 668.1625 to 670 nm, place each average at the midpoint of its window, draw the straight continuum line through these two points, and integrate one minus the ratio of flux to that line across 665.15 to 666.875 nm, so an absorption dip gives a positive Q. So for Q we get -0.077 nm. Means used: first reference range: 9.57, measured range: 9.84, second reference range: 9.17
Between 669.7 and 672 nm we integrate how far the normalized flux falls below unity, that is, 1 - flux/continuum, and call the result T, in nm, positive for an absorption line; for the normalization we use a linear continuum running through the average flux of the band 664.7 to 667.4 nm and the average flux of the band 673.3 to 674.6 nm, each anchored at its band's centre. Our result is -0.213 nm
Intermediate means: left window 9.8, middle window 10.4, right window 9.3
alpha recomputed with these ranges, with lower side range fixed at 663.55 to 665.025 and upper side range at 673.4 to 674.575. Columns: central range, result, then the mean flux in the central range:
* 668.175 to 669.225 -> 0.03 nm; 9.22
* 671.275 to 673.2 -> -0.14 nm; 10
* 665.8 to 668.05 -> -0.09 nm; 9.89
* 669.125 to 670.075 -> 0.02 nm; 9.19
